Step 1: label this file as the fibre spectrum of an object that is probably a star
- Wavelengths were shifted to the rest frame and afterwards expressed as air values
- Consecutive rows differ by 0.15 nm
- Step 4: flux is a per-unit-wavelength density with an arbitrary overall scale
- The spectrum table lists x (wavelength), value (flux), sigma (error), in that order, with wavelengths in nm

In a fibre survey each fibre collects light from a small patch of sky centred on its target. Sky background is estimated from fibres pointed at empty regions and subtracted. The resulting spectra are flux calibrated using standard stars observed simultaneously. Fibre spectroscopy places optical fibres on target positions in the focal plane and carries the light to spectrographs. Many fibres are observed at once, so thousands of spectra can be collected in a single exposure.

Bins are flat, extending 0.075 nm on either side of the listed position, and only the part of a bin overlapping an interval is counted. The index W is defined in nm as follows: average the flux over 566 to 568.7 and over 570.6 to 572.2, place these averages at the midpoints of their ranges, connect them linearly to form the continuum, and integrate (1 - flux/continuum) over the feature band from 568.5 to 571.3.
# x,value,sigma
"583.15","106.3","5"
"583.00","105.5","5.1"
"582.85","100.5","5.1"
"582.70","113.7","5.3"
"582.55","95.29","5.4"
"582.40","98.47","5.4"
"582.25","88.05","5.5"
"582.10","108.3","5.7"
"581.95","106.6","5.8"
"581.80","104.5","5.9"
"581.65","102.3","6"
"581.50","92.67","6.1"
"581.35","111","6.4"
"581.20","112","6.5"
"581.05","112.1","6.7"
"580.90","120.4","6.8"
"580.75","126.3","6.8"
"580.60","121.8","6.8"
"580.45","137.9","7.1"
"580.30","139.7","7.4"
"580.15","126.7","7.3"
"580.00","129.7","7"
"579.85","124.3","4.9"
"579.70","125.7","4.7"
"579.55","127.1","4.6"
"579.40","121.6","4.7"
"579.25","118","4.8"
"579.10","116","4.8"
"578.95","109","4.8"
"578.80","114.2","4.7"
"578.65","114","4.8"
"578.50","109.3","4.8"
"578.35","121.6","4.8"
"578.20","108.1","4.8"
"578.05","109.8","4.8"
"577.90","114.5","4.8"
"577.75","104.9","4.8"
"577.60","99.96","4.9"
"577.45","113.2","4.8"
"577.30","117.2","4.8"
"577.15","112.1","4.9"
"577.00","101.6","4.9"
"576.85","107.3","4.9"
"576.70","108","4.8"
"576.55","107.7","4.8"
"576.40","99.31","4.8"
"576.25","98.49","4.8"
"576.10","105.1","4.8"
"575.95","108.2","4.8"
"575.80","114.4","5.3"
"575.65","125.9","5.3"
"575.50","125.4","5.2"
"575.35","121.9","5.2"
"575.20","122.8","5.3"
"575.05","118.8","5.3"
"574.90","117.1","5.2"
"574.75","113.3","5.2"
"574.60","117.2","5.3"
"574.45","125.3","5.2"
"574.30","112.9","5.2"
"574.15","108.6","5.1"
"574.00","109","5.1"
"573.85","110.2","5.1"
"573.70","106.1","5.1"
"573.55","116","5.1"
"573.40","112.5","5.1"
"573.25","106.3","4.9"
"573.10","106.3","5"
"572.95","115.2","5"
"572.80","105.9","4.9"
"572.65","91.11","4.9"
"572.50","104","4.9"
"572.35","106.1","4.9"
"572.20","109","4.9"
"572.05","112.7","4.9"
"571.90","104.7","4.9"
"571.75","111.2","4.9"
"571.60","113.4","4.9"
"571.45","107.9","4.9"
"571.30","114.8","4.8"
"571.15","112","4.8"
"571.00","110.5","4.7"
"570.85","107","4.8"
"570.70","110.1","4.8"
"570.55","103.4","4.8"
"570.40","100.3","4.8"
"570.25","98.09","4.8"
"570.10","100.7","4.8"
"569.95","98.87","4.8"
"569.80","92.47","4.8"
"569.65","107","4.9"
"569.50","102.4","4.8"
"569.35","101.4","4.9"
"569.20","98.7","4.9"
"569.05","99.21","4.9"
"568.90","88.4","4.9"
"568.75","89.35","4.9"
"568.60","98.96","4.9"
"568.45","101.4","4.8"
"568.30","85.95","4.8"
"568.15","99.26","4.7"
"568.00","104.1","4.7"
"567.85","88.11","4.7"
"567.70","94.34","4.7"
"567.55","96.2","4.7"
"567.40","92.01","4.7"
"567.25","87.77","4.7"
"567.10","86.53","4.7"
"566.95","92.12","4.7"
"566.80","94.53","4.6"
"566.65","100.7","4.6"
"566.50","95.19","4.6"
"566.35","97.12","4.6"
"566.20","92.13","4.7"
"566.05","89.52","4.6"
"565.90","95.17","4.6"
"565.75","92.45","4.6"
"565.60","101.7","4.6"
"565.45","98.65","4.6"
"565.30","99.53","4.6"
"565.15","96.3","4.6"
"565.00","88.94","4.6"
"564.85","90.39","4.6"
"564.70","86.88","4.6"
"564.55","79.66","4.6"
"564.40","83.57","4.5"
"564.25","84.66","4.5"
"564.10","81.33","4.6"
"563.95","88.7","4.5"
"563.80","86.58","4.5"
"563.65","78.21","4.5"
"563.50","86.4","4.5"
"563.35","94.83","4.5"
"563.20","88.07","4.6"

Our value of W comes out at 0.08 nm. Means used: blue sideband 94.2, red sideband 110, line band 101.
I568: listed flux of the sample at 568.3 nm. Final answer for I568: 85.95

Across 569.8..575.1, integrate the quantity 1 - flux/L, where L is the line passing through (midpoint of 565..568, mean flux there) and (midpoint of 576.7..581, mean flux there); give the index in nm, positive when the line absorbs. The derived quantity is -0.17 nm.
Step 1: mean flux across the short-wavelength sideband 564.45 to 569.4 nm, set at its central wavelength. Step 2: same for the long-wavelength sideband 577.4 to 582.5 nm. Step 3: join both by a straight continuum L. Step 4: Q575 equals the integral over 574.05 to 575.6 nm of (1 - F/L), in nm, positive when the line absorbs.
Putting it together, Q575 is -0.17 nm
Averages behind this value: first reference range 93.9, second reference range 114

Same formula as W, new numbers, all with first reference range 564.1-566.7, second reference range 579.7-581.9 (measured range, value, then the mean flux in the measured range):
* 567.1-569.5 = 0.053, 95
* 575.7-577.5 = 0.058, 108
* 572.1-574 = -0.039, 108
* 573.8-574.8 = -0.059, 114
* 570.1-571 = -0.027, 104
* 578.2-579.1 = 0.013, 113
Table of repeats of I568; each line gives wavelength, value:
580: 129.7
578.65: 114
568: 104.1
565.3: 99.53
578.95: 109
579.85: 124.3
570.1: 100.7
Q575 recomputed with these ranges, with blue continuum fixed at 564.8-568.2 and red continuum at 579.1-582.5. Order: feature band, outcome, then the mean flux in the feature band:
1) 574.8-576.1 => -0.126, 118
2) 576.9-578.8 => 0.016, 111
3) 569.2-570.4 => -0.008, 100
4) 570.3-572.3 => -0.140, 109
